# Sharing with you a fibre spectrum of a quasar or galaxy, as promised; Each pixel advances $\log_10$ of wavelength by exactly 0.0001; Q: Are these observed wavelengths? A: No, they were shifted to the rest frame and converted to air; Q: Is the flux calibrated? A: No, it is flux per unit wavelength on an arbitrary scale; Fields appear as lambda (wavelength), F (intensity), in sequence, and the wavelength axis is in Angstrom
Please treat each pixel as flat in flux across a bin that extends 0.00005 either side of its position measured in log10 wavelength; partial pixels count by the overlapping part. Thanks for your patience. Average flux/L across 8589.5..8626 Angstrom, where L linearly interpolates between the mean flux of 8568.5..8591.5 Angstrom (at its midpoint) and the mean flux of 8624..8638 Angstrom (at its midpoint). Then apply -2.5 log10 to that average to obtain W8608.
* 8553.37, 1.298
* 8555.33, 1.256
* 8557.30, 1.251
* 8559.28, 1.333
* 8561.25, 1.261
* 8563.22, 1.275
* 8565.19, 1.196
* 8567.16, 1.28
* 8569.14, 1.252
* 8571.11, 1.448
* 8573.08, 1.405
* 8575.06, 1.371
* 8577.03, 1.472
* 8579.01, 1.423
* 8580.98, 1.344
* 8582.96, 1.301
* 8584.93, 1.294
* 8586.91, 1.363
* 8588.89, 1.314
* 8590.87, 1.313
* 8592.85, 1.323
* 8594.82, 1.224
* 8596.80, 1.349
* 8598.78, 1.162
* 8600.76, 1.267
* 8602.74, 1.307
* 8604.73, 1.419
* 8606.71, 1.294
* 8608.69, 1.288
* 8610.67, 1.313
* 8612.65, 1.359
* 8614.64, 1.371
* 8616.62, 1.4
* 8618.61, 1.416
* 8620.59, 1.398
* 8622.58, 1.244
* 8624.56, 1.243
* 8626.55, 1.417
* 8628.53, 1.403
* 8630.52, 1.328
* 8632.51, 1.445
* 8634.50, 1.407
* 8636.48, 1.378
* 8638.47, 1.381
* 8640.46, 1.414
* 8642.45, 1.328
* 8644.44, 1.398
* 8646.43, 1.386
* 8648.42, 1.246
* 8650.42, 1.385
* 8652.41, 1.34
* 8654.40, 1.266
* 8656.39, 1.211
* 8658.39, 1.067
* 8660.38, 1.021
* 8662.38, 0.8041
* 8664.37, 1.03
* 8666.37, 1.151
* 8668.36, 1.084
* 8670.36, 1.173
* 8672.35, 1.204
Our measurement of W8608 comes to 0.04 mag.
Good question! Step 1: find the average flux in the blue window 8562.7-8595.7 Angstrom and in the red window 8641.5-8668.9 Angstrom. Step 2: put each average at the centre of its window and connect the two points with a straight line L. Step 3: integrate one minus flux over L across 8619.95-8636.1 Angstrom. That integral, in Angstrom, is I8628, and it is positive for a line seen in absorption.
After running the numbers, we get -1.5 Angstrom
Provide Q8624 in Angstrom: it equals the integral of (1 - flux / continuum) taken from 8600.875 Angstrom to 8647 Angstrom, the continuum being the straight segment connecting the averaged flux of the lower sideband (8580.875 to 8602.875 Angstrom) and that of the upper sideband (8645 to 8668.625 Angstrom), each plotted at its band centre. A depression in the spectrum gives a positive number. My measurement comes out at -4.8 Angstrom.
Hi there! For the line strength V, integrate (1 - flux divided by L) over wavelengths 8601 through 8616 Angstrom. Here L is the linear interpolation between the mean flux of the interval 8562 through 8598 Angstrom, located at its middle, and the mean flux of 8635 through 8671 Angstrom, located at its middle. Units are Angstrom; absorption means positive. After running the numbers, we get -0.5 Angstrom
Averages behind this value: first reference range 1.33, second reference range 1.23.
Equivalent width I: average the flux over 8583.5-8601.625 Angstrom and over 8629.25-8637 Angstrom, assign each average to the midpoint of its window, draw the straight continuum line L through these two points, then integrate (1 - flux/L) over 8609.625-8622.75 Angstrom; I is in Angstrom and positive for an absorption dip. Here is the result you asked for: -0.15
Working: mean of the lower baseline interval 1.29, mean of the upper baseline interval 1.39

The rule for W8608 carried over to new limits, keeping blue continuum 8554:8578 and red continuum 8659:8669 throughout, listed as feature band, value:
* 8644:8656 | -0.244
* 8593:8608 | -0.069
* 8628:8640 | -0.246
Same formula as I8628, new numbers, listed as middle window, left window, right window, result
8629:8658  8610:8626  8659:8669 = -4.6 Angstrom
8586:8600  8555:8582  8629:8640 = 0.6 Angstrom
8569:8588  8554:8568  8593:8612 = -1.4 Angstrom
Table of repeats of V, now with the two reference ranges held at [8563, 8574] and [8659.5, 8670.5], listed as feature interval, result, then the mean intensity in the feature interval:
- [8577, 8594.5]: -1.05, 1.34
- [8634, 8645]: -2.74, 1.38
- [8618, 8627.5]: -1.52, 1.34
